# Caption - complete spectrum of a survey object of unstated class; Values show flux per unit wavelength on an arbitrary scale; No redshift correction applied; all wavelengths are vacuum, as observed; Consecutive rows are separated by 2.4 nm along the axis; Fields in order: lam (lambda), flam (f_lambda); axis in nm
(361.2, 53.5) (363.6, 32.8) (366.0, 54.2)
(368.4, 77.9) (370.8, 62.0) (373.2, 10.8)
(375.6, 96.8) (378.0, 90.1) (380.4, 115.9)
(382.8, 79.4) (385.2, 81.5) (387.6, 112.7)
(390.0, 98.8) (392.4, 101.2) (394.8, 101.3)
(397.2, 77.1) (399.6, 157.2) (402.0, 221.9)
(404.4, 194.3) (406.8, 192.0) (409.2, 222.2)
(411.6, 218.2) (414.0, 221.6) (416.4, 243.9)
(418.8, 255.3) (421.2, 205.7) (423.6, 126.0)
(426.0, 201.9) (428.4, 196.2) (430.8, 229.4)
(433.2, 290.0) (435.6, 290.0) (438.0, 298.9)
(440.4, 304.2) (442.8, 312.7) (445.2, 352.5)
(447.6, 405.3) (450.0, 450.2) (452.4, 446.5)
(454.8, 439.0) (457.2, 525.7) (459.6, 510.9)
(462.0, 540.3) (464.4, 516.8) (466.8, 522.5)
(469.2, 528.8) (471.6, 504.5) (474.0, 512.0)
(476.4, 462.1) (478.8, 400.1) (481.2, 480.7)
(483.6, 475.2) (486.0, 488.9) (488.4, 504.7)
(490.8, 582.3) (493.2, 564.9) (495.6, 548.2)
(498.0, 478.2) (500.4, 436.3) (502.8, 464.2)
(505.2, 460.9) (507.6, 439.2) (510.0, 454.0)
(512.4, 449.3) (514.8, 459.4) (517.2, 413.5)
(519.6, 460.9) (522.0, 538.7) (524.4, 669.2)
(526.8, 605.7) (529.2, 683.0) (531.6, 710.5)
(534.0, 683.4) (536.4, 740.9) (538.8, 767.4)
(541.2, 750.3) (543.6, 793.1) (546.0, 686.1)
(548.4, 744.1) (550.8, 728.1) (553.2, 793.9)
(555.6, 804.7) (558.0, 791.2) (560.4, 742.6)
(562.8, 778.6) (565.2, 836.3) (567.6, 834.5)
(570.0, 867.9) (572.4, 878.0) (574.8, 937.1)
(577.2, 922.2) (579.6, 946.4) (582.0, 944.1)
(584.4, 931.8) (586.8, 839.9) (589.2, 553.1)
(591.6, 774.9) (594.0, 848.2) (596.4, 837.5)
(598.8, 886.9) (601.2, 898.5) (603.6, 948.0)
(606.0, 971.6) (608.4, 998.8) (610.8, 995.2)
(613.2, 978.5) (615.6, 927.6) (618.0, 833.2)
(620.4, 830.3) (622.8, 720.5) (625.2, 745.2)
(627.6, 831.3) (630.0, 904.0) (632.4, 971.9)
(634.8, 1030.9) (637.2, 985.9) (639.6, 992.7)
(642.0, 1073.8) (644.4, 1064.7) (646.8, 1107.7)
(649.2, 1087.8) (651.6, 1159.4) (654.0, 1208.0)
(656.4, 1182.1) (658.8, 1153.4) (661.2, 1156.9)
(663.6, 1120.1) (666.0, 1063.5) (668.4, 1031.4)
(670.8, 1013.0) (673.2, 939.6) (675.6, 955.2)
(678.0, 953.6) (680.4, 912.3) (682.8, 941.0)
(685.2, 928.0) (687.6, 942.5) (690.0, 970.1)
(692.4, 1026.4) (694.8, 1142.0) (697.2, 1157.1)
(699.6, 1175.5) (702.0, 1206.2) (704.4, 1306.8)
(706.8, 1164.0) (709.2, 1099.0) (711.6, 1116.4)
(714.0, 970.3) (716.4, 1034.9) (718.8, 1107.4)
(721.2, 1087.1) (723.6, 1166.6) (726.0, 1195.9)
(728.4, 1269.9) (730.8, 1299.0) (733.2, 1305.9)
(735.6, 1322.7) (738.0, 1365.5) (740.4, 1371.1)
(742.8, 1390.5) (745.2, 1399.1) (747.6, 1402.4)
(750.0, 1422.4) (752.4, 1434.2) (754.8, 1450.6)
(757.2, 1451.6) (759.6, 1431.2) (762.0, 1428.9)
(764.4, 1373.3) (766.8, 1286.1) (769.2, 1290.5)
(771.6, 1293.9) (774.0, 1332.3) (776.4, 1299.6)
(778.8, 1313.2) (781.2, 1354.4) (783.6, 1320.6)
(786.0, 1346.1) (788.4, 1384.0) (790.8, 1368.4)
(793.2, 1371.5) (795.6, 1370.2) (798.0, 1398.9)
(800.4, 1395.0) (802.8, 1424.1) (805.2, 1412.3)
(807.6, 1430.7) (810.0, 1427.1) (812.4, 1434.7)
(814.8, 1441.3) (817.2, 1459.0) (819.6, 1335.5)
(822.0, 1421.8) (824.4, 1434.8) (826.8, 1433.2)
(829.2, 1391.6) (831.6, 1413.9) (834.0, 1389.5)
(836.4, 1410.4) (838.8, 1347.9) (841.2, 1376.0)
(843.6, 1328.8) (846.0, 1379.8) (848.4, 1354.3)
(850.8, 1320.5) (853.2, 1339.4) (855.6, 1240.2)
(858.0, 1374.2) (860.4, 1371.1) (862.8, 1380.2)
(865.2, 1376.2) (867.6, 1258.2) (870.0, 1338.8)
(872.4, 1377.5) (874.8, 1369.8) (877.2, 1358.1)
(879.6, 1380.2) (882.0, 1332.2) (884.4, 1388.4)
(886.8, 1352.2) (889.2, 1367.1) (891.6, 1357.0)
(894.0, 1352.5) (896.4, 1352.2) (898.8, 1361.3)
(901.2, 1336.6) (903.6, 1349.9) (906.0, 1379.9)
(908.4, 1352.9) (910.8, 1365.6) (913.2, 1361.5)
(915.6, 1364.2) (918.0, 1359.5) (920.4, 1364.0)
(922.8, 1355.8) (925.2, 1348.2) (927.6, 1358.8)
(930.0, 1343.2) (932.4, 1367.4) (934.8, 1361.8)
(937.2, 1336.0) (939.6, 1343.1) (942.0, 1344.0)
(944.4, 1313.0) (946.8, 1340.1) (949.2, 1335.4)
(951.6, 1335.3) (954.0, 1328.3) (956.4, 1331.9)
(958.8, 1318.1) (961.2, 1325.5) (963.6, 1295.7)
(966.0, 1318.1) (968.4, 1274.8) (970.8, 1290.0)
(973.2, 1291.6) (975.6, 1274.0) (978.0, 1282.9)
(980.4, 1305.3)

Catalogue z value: 0.000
